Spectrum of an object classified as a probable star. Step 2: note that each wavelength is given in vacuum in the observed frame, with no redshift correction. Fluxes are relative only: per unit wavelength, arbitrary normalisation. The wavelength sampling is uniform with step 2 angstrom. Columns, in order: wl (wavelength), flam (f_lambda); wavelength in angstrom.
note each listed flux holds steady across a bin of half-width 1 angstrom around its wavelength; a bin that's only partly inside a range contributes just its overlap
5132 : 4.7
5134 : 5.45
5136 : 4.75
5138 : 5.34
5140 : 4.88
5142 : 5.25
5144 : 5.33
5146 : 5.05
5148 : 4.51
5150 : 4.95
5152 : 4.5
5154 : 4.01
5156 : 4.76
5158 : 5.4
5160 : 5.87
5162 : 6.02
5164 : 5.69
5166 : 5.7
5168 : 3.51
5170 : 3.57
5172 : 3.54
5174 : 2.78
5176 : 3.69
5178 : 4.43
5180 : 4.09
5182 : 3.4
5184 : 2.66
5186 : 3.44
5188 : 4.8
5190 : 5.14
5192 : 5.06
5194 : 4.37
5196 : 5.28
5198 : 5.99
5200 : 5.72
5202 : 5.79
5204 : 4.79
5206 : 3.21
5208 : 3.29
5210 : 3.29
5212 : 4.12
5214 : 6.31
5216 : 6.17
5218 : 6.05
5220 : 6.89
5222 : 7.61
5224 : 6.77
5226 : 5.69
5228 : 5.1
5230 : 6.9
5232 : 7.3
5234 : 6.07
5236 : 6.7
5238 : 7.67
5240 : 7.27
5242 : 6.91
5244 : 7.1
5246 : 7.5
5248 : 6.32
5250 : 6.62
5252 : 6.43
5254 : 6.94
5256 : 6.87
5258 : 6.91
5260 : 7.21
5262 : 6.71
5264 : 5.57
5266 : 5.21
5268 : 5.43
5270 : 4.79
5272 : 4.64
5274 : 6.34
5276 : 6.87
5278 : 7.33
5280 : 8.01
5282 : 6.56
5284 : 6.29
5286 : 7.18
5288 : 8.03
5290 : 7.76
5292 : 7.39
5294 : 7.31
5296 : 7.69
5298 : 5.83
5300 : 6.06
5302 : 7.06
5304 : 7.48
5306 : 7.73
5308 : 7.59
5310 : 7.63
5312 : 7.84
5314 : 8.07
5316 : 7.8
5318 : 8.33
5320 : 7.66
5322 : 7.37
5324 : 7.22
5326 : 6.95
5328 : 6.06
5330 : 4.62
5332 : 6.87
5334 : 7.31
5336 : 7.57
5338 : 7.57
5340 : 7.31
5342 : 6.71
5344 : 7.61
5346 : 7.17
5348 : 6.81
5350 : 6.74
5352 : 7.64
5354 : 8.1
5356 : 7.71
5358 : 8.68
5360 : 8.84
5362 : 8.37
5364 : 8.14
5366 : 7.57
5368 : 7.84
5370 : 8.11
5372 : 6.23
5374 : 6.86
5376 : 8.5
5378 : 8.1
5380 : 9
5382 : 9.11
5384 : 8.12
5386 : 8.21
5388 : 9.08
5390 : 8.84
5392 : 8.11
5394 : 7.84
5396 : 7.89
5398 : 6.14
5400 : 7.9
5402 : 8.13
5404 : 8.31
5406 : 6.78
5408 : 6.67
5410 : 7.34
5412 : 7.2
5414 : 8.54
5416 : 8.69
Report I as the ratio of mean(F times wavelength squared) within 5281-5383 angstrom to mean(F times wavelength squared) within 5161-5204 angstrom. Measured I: 1.75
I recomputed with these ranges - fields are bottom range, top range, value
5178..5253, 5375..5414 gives 1.52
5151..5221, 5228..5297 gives 1.49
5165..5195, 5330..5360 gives 1.96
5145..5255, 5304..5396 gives 1.52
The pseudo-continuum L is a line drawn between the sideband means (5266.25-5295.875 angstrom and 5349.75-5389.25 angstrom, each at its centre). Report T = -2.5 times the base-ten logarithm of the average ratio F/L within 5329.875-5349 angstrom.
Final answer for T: 0.08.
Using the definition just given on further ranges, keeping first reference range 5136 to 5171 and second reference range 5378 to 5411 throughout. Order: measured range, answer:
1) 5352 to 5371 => -0.08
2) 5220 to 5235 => -0.11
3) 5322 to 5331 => 0.12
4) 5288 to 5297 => -0.14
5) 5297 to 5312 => -0.04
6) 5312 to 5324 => -0.11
